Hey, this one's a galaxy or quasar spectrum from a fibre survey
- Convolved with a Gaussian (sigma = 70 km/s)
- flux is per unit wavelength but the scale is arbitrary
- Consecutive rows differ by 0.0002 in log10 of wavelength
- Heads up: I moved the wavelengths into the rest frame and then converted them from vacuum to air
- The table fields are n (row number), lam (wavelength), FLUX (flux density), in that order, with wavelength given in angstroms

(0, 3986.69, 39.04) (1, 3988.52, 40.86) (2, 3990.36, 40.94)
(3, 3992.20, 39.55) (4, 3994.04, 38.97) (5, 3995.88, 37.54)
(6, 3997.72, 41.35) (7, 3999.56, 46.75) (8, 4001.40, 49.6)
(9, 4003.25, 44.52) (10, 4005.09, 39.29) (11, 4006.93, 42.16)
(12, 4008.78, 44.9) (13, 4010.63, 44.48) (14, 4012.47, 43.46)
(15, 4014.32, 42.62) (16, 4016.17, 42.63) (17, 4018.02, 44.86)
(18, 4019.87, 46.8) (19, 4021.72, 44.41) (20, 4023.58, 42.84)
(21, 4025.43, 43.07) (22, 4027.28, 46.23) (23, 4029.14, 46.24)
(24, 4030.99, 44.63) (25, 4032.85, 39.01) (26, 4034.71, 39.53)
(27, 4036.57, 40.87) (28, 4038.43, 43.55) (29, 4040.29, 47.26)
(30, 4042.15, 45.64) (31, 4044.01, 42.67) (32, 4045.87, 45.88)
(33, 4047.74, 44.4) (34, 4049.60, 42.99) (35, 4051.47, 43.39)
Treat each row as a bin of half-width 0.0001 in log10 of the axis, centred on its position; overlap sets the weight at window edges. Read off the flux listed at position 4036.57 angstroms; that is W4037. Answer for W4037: 40.87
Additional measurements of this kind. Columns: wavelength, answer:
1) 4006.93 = 42.16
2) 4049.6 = 42.99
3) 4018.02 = 44.86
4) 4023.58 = 42.84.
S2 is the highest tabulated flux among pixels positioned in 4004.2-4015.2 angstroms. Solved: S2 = 44.9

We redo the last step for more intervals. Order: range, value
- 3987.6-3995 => 40.94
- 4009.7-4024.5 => 46.8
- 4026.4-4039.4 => 46.24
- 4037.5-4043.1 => 47.26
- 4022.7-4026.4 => 43.07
